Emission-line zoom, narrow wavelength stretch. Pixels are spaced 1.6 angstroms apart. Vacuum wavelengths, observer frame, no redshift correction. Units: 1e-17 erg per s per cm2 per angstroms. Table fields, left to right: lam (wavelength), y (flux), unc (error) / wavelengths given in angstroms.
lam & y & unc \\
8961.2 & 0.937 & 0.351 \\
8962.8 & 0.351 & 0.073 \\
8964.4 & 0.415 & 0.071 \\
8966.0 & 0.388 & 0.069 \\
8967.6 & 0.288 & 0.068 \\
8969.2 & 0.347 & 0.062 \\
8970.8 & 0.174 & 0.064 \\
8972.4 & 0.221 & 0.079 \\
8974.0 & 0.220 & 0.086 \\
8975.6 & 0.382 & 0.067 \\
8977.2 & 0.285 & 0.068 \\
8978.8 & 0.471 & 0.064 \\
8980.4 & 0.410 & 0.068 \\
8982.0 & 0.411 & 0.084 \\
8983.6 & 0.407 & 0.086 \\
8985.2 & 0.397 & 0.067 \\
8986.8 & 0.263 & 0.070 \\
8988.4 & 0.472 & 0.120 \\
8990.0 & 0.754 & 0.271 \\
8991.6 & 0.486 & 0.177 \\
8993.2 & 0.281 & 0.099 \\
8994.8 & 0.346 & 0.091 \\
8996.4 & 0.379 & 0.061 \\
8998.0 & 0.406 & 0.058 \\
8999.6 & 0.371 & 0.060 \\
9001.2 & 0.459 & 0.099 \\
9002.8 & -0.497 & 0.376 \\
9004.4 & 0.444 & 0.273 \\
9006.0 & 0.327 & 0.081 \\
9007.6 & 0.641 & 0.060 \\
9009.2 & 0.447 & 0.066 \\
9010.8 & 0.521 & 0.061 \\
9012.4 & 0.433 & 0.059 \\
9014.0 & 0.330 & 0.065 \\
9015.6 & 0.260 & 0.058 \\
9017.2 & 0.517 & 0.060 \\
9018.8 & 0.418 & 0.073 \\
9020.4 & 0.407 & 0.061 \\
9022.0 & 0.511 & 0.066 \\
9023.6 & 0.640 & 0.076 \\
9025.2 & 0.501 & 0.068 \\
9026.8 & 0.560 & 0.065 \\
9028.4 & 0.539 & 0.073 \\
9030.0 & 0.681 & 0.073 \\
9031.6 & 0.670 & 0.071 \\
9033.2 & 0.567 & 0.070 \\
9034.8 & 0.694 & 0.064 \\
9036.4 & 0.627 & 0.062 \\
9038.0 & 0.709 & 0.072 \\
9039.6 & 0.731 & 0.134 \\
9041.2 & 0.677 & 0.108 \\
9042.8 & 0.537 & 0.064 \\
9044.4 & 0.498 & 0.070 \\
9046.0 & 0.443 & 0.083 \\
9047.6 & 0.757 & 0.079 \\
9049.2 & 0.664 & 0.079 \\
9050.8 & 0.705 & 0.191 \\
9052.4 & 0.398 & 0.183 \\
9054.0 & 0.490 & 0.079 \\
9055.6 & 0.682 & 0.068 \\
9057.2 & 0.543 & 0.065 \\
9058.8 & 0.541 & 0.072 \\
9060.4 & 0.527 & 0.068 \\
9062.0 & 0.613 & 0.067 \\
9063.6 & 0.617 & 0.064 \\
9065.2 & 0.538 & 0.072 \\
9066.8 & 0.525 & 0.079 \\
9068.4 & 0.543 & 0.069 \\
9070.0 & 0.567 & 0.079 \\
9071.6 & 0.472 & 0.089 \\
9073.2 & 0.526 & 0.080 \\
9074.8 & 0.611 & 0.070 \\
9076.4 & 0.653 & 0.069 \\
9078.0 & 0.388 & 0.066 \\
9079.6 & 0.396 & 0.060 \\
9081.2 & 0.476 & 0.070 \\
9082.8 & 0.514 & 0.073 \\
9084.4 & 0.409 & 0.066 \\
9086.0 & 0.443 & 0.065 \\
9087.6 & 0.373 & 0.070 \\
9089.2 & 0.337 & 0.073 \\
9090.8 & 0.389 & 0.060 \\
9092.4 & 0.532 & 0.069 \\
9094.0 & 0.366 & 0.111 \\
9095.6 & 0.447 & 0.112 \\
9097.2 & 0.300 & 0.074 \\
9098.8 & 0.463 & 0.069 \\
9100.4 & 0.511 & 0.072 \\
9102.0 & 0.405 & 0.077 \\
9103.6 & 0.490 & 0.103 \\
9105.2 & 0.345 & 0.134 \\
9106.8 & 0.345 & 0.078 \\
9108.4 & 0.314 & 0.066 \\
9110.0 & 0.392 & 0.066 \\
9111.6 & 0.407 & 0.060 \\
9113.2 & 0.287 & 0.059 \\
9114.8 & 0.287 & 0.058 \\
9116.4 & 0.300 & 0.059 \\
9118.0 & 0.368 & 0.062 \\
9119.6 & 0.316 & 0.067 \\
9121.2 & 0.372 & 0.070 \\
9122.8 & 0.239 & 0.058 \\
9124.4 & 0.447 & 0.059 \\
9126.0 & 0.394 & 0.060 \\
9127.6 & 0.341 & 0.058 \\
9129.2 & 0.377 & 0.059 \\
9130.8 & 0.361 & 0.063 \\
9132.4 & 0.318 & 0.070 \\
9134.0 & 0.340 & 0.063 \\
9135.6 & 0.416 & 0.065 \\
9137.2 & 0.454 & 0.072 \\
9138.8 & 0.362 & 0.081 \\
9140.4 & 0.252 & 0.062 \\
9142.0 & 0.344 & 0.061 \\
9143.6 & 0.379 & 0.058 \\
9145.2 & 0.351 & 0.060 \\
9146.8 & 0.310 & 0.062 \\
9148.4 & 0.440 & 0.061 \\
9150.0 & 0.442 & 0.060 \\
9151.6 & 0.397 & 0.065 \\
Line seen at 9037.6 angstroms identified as Mg II 2798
